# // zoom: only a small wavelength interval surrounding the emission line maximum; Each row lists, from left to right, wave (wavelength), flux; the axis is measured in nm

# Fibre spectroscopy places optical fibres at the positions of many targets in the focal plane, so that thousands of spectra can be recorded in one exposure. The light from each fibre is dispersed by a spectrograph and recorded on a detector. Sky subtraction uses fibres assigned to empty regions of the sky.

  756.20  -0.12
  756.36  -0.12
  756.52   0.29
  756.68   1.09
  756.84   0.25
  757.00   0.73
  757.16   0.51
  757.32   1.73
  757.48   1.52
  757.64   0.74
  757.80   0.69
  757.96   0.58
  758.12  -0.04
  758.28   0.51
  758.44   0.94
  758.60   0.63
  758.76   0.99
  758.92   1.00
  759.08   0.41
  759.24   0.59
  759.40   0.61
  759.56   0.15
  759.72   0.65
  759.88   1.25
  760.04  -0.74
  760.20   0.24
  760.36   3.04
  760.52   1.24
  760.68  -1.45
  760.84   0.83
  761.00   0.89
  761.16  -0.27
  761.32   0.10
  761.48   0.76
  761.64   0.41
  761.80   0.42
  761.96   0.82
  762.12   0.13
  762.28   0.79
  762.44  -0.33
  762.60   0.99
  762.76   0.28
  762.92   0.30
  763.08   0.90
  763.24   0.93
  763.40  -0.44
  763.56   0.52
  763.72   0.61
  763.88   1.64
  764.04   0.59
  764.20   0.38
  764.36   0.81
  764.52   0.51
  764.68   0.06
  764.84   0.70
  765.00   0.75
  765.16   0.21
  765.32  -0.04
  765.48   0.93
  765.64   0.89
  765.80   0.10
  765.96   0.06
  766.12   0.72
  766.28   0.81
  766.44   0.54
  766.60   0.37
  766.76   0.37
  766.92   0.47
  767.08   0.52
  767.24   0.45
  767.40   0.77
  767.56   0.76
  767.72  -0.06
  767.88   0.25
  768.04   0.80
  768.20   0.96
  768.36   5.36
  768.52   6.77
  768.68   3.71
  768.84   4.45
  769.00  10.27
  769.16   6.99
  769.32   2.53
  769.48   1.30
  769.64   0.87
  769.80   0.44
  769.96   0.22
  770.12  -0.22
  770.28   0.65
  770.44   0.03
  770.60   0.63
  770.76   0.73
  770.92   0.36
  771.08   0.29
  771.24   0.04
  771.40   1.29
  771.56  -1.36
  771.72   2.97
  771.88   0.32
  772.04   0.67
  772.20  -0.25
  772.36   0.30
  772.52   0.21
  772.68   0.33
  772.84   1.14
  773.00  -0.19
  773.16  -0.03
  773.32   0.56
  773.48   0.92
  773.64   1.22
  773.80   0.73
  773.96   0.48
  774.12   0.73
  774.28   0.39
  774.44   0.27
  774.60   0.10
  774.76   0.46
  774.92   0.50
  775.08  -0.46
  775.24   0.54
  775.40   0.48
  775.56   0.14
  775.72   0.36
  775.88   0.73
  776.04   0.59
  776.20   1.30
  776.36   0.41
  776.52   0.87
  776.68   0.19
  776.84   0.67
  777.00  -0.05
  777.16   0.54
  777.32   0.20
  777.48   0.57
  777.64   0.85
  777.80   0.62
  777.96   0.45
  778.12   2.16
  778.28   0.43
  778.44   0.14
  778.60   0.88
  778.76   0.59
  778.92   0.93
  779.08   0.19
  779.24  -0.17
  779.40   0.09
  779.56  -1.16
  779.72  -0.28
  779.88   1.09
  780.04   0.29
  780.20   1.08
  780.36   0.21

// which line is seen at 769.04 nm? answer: [O II]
